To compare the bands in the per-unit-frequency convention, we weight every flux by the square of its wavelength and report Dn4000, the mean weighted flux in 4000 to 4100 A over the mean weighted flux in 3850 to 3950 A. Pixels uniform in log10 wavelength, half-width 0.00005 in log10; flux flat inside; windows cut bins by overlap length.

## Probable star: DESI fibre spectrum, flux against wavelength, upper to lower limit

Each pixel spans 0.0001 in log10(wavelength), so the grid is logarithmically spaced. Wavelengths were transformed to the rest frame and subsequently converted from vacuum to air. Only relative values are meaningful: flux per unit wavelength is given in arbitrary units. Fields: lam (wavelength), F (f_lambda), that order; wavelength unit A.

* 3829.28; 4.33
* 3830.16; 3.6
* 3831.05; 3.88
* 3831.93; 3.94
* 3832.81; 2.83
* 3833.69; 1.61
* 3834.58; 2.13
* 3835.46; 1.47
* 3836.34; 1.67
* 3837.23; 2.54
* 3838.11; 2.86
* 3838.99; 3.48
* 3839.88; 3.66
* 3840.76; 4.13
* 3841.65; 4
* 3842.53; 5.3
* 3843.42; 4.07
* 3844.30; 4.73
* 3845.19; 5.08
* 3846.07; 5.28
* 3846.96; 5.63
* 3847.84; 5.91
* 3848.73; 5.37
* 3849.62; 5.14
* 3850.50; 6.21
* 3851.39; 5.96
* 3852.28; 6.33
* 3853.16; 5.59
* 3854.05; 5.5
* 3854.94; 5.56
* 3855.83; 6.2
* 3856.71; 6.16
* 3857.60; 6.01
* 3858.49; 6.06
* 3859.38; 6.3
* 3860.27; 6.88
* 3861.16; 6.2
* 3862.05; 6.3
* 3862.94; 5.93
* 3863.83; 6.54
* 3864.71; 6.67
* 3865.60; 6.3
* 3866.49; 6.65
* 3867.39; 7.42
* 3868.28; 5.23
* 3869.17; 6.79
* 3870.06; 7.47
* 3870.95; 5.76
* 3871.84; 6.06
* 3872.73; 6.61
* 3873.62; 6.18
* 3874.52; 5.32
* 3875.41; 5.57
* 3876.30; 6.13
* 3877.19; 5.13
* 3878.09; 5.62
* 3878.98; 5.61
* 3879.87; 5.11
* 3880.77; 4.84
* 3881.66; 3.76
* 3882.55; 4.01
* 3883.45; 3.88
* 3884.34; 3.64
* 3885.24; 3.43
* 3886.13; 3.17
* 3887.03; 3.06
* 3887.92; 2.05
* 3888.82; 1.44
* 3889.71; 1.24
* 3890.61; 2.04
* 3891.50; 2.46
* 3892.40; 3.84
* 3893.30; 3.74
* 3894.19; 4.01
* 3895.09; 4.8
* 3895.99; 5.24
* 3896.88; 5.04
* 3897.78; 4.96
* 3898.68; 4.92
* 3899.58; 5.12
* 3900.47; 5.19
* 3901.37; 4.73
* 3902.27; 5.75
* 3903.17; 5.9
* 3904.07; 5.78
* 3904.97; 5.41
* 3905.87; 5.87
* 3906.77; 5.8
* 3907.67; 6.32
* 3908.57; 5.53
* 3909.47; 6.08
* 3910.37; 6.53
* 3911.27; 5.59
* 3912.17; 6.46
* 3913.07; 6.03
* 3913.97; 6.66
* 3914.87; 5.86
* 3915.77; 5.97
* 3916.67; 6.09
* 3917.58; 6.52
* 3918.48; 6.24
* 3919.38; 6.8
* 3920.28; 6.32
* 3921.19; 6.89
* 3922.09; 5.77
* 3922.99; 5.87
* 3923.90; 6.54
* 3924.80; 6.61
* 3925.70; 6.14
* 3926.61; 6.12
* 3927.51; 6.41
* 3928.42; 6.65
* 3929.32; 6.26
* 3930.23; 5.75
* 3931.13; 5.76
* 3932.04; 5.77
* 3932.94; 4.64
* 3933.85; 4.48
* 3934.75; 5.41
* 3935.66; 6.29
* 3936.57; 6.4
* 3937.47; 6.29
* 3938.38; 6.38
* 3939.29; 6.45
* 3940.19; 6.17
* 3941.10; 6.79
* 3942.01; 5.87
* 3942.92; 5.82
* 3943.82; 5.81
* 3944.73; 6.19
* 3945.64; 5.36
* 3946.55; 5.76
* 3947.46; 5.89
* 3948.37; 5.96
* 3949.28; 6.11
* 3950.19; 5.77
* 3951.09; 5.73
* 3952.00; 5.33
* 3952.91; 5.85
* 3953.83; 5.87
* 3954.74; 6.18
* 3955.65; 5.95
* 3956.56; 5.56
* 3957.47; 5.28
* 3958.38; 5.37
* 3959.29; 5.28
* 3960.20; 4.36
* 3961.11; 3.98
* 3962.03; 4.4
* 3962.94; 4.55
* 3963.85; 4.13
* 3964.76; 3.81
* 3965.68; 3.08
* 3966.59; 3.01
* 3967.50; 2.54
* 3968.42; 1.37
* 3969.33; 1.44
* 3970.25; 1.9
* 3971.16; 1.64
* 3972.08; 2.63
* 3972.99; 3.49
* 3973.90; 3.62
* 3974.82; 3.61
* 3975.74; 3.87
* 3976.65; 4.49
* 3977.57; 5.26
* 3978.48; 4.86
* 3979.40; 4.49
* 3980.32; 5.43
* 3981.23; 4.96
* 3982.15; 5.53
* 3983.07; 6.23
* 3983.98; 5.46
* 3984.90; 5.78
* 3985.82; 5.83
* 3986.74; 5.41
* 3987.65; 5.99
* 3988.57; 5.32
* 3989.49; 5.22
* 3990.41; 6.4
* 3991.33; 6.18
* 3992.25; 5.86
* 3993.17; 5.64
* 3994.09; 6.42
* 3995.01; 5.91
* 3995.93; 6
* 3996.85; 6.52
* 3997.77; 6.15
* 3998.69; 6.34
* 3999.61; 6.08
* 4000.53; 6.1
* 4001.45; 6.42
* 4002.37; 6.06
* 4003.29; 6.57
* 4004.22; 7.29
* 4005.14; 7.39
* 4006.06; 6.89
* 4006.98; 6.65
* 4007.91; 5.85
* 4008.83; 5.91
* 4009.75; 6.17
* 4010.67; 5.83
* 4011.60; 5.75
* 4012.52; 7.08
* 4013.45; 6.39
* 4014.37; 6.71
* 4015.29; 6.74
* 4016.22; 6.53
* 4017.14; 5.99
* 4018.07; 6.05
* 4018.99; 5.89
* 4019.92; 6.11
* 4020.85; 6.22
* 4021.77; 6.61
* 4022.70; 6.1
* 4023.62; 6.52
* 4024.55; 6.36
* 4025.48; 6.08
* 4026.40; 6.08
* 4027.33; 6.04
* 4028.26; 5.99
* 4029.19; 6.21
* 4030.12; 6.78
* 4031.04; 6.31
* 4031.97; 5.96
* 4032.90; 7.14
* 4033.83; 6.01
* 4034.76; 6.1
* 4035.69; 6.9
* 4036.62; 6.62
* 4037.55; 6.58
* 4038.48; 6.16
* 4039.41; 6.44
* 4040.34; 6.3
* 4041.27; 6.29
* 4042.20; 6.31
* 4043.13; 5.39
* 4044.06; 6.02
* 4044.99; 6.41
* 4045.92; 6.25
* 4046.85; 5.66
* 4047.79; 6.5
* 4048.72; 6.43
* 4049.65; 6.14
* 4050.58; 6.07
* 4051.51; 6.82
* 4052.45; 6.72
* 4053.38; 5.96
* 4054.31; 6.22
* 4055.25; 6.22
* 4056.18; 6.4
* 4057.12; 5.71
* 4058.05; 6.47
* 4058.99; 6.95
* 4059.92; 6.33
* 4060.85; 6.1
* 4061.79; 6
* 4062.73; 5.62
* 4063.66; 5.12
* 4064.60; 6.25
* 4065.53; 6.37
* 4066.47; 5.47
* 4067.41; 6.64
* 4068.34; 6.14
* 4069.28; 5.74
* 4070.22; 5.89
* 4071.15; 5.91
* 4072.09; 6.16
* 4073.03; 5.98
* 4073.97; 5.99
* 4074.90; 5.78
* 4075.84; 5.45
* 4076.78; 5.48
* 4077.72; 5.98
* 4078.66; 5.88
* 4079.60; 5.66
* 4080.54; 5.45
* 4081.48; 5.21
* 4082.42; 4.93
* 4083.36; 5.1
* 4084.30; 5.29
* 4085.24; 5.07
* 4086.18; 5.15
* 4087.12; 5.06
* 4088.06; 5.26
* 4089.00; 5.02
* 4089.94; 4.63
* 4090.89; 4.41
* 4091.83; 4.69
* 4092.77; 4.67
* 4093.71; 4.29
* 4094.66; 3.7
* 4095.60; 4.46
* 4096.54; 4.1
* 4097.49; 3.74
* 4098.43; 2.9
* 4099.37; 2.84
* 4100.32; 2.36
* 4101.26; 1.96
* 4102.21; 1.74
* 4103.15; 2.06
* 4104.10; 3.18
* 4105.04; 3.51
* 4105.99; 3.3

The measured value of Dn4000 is 1.14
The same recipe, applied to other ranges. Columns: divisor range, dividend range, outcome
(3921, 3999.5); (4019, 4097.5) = 1.16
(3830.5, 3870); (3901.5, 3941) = 1.24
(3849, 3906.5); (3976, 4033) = 1.25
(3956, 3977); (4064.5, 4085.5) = 1.66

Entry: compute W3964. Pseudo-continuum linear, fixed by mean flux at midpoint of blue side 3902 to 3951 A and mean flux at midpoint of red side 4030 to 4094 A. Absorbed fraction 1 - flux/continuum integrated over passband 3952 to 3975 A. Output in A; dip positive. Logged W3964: 7.7 A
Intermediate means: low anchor 6.03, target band 3.98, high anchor 5.89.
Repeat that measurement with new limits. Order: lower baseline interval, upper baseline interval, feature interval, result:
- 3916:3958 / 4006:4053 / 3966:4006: 7.2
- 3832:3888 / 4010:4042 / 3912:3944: -3.2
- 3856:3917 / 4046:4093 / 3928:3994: 4.6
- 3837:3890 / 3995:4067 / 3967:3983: 6.1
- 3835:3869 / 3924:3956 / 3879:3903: 7.0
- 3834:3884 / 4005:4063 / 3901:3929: -2.5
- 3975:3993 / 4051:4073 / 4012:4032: -2.0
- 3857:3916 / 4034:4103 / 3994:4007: -2.5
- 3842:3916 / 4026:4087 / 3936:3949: -1.2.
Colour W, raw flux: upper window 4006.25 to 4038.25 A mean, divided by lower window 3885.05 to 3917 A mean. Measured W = 1.3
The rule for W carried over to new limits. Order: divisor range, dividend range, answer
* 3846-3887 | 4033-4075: 1.09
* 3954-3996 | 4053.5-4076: 1.30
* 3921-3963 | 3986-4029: 1.07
